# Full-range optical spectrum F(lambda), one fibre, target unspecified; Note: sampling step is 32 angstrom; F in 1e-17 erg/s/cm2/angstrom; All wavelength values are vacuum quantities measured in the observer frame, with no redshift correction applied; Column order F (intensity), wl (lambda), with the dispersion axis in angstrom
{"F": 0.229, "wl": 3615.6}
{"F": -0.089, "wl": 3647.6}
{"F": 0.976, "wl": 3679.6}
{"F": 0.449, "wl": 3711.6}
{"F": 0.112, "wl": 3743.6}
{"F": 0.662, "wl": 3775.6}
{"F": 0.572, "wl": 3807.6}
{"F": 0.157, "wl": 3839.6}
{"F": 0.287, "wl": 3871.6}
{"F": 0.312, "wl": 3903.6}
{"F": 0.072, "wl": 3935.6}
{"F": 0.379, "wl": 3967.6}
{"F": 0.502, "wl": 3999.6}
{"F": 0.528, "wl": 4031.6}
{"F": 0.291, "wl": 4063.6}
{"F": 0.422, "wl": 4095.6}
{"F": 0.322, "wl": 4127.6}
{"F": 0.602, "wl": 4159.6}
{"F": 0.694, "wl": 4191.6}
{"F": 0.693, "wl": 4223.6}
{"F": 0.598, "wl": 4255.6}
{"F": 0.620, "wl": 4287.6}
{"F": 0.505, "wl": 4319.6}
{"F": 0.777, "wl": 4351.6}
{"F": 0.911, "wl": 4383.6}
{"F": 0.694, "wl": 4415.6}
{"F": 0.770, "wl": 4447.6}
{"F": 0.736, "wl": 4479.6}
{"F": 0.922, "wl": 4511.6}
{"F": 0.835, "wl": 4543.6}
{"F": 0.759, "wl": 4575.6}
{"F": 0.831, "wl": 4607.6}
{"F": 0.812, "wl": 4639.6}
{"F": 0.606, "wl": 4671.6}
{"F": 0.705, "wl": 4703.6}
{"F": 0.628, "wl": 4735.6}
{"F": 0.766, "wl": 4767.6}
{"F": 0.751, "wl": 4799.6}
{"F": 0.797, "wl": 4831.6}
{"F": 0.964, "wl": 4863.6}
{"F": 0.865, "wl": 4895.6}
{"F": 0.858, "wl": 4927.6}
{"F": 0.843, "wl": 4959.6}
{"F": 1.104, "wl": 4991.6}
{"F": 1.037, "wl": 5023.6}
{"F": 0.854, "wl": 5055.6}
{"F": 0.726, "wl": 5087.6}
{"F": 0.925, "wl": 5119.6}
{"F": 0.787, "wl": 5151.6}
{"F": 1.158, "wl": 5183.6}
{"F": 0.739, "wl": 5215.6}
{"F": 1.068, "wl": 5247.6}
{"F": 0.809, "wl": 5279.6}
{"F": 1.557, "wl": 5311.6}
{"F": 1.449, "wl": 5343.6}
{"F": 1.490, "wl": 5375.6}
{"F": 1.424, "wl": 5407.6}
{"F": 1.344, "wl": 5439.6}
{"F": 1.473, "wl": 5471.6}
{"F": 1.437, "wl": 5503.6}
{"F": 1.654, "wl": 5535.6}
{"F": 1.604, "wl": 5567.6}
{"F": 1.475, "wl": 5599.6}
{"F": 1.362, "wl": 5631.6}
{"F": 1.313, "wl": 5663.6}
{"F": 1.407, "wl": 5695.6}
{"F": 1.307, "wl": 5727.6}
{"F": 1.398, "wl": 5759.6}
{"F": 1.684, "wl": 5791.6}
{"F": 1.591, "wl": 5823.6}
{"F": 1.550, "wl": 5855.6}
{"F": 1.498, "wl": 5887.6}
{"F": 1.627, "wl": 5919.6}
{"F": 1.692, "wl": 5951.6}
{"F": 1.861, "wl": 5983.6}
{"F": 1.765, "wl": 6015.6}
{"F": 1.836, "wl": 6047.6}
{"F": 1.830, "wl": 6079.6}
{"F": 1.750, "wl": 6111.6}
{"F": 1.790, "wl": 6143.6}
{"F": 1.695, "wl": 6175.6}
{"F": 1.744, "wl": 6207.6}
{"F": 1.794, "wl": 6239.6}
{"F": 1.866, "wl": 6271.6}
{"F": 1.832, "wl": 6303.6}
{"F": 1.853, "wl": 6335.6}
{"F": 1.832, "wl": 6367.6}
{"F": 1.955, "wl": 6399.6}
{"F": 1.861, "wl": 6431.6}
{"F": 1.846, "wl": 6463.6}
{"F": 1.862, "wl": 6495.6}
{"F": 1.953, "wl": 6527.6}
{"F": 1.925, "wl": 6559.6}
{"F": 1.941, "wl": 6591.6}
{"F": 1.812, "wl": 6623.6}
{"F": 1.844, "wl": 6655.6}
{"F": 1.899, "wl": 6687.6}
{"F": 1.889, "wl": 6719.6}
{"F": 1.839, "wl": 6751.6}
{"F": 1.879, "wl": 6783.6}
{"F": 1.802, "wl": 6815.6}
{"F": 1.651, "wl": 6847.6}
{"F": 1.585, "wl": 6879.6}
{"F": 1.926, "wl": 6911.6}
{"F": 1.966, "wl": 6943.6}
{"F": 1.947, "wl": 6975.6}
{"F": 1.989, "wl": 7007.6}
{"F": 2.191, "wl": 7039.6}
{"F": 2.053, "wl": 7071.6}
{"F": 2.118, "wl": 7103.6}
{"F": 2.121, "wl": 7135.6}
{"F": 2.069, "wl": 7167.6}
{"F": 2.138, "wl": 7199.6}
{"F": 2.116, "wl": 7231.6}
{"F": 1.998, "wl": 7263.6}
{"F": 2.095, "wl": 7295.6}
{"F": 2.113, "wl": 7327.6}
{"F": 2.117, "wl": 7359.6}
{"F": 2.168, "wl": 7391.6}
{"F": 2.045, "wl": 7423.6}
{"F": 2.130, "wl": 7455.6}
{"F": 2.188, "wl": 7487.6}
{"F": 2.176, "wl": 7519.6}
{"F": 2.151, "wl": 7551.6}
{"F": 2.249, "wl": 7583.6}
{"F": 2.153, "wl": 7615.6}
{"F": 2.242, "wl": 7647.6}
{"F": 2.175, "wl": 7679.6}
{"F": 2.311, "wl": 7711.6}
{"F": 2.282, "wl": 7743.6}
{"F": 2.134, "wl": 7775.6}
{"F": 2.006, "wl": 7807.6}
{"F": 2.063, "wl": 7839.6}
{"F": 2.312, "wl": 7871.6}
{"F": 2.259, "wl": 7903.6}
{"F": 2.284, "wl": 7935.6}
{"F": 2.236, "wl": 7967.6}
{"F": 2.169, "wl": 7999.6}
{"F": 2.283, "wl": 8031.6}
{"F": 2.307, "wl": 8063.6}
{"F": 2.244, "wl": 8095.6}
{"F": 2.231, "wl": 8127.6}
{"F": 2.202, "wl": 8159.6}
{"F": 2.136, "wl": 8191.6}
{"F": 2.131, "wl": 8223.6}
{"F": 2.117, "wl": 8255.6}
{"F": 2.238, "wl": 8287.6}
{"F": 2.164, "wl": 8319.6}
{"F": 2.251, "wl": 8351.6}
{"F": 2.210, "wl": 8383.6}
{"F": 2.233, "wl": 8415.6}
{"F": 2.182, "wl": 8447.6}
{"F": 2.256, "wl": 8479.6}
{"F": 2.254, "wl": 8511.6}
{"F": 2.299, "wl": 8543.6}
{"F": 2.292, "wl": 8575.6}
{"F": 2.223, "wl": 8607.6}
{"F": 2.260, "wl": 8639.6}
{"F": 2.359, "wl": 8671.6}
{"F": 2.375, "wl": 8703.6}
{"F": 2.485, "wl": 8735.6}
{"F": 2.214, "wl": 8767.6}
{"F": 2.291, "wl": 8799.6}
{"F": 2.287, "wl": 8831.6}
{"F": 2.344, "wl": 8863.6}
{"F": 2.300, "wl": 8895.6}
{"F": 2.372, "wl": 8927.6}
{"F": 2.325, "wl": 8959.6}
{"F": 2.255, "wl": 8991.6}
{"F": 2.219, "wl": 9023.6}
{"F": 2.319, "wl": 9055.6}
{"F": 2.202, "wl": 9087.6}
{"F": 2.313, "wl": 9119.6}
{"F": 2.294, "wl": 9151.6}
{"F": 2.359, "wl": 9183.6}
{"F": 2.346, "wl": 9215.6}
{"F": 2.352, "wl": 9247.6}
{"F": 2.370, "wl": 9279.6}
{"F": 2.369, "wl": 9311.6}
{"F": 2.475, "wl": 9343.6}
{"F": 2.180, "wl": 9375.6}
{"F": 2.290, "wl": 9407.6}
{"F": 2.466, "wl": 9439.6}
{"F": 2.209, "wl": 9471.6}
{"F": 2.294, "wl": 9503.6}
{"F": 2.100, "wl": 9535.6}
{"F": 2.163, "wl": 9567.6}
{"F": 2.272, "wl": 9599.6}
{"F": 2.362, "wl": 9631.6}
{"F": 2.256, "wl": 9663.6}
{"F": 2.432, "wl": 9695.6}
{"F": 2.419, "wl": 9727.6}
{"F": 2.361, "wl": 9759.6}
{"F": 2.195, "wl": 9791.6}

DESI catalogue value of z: 0.33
